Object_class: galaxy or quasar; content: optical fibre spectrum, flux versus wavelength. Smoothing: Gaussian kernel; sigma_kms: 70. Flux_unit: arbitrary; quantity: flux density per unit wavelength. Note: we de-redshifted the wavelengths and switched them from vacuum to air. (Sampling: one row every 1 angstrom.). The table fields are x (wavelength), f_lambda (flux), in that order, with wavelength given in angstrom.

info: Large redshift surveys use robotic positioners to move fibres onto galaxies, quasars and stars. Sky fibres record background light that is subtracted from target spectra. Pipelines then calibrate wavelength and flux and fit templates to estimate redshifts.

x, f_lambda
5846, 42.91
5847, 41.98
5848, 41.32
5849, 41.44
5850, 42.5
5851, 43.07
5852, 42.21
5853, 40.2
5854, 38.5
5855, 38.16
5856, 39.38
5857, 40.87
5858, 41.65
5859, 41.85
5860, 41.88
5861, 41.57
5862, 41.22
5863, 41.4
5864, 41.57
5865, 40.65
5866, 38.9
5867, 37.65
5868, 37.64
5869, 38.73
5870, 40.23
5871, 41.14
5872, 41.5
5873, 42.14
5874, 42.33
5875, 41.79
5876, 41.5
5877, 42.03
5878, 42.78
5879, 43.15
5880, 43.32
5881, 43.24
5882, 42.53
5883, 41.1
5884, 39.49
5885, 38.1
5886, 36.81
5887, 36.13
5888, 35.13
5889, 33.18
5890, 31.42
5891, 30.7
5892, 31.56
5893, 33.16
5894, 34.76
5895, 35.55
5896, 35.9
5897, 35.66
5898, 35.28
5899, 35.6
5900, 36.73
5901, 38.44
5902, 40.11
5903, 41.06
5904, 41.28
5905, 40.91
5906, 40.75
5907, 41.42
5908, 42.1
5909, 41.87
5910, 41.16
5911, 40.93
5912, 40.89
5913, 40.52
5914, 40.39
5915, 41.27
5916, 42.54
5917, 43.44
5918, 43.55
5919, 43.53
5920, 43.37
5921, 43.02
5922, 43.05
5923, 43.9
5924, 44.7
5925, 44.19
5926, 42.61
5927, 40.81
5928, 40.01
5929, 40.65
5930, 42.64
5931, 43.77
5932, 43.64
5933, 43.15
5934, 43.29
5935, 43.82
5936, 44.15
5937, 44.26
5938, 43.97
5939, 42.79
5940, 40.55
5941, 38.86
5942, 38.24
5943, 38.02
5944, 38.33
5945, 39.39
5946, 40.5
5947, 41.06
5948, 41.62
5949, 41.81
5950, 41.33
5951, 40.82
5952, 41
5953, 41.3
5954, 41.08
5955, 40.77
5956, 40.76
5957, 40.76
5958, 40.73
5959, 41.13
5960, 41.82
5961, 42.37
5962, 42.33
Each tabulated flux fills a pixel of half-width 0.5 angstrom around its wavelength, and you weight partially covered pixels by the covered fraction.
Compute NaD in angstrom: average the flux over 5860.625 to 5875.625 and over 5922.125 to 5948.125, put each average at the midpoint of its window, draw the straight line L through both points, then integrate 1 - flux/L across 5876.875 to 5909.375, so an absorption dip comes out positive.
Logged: 2.29 angstrom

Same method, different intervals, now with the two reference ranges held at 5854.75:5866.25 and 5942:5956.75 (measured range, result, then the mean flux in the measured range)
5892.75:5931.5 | 0.0 angstrom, 40.6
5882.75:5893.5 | 1.5 angstrom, 35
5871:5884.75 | -0.4 angstrom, 42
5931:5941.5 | -0.6 angstrom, 42.9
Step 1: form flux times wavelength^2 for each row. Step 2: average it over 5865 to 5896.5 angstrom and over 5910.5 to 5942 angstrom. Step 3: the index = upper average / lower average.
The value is 1.12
